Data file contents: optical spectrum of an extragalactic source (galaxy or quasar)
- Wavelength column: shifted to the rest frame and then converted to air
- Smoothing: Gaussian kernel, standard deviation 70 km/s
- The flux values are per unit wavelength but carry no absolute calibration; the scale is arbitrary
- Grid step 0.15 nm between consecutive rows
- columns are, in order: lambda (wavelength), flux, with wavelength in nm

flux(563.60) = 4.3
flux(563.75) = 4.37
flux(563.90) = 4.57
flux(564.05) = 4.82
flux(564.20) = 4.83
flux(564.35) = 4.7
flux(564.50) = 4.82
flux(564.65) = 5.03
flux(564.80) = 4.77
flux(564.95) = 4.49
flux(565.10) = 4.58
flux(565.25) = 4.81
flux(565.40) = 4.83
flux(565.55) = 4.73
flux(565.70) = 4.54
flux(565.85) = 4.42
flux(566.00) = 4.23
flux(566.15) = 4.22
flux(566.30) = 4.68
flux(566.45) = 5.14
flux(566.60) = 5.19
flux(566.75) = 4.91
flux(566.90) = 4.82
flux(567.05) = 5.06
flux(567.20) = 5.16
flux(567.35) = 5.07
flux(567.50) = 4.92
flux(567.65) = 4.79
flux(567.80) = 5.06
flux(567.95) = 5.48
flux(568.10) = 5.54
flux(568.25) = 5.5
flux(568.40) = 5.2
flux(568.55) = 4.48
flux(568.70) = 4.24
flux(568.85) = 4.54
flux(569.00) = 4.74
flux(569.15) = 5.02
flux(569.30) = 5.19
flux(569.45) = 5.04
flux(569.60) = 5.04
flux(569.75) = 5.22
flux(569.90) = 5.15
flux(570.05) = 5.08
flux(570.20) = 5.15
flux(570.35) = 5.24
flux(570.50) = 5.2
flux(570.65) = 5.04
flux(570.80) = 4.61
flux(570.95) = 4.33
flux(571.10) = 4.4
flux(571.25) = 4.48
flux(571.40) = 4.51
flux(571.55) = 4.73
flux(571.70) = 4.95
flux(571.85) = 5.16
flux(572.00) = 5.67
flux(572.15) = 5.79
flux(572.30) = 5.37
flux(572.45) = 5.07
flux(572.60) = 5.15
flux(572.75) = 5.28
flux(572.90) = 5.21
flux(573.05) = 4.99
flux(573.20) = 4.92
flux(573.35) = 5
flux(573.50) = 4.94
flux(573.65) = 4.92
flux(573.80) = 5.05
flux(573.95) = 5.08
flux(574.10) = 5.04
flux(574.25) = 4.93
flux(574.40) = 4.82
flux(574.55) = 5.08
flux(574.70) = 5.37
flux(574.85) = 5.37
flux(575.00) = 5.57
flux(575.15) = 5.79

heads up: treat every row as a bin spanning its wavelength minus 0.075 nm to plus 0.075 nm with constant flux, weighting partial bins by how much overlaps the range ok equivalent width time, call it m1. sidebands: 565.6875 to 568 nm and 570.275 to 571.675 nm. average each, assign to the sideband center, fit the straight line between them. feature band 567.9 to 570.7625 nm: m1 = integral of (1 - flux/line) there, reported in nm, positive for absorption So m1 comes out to -0.16 nm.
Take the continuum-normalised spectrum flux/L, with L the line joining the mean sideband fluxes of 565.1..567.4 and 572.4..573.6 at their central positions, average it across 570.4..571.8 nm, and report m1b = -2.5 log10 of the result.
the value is 0.06 mag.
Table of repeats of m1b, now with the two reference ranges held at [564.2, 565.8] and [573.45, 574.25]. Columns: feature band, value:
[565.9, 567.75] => -0.01 mag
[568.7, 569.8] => -0.01 mag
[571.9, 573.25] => -0.07 mag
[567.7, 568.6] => -0.08 mag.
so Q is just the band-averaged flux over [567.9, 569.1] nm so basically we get 4.96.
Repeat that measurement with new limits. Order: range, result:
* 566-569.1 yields 4.92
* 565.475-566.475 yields 4.54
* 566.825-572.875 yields 5.01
